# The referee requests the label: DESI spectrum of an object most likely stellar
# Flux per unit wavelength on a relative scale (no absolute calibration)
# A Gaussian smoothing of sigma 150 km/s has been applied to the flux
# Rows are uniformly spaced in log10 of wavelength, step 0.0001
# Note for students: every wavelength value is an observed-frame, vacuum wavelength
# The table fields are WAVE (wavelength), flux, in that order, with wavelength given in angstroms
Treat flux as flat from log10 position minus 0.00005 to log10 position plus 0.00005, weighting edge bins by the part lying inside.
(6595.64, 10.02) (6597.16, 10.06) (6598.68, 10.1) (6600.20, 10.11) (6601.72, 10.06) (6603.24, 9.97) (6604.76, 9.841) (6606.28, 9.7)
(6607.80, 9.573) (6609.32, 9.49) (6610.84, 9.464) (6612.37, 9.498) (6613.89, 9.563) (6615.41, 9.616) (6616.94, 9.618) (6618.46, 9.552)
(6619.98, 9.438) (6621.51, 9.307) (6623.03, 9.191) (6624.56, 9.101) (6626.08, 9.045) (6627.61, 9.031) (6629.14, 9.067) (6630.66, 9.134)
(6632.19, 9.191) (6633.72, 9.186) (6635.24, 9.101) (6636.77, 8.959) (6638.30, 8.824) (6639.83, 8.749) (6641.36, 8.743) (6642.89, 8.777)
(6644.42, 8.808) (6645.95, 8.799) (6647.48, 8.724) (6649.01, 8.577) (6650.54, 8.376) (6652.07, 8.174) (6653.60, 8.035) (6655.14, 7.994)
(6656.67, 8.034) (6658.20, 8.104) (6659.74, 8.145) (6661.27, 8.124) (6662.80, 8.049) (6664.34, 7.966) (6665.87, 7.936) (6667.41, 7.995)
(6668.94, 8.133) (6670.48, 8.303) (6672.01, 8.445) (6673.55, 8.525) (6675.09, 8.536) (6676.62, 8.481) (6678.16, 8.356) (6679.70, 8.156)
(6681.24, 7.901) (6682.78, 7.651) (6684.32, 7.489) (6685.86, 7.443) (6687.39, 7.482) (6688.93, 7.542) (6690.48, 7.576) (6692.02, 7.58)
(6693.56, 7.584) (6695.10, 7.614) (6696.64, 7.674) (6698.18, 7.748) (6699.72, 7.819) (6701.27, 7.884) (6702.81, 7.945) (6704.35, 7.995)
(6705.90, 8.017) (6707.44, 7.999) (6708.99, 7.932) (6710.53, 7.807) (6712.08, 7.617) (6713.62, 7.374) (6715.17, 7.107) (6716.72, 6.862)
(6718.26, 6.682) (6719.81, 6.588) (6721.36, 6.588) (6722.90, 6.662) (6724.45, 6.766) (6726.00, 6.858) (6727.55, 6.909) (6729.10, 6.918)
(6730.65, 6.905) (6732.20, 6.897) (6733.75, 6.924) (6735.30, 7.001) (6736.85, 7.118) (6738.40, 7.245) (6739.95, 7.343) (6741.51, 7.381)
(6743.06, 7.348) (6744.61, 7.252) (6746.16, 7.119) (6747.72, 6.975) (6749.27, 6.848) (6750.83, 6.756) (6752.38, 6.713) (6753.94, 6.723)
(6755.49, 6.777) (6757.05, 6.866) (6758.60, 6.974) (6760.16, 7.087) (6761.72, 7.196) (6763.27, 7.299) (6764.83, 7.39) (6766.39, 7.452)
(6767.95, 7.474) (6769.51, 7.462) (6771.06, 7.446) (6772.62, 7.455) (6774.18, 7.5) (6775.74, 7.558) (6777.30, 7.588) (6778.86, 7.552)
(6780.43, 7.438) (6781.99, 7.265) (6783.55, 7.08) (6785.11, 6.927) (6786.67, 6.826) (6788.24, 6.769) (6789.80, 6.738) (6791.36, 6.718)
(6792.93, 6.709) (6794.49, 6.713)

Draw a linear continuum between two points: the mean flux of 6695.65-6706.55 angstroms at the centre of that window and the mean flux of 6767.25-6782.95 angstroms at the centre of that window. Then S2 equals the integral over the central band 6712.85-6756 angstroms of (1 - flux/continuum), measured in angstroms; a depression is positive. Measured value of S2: 4.1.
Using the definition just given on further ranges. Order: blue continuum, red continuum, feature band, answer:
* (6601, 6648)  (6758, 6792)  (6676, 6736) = 5.4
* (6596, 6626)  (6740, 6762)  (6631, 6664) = 1.5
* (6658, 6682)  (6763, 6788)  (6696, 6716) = 0.4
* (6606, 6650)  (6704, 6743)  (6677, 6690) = 0.4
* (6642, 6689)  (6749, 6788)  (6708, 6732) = 1.9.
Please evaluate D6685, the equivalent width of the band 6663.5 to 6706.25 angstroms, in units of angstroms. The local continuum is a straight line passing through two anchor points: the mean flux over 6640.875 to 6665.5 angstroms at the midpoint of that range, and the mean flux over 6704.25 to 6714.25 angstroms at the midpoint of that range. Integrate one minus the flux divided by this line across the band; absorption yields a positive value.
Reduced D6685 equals 0.6 angstroms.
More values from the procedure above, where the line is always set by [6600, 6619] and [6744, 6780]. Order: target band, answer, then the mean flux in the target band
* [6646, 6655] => 0.63 angstroms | 8.38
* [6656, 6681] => 1.49 angstroms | 8.2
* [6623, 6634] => 0.31 angstroms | 9.11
